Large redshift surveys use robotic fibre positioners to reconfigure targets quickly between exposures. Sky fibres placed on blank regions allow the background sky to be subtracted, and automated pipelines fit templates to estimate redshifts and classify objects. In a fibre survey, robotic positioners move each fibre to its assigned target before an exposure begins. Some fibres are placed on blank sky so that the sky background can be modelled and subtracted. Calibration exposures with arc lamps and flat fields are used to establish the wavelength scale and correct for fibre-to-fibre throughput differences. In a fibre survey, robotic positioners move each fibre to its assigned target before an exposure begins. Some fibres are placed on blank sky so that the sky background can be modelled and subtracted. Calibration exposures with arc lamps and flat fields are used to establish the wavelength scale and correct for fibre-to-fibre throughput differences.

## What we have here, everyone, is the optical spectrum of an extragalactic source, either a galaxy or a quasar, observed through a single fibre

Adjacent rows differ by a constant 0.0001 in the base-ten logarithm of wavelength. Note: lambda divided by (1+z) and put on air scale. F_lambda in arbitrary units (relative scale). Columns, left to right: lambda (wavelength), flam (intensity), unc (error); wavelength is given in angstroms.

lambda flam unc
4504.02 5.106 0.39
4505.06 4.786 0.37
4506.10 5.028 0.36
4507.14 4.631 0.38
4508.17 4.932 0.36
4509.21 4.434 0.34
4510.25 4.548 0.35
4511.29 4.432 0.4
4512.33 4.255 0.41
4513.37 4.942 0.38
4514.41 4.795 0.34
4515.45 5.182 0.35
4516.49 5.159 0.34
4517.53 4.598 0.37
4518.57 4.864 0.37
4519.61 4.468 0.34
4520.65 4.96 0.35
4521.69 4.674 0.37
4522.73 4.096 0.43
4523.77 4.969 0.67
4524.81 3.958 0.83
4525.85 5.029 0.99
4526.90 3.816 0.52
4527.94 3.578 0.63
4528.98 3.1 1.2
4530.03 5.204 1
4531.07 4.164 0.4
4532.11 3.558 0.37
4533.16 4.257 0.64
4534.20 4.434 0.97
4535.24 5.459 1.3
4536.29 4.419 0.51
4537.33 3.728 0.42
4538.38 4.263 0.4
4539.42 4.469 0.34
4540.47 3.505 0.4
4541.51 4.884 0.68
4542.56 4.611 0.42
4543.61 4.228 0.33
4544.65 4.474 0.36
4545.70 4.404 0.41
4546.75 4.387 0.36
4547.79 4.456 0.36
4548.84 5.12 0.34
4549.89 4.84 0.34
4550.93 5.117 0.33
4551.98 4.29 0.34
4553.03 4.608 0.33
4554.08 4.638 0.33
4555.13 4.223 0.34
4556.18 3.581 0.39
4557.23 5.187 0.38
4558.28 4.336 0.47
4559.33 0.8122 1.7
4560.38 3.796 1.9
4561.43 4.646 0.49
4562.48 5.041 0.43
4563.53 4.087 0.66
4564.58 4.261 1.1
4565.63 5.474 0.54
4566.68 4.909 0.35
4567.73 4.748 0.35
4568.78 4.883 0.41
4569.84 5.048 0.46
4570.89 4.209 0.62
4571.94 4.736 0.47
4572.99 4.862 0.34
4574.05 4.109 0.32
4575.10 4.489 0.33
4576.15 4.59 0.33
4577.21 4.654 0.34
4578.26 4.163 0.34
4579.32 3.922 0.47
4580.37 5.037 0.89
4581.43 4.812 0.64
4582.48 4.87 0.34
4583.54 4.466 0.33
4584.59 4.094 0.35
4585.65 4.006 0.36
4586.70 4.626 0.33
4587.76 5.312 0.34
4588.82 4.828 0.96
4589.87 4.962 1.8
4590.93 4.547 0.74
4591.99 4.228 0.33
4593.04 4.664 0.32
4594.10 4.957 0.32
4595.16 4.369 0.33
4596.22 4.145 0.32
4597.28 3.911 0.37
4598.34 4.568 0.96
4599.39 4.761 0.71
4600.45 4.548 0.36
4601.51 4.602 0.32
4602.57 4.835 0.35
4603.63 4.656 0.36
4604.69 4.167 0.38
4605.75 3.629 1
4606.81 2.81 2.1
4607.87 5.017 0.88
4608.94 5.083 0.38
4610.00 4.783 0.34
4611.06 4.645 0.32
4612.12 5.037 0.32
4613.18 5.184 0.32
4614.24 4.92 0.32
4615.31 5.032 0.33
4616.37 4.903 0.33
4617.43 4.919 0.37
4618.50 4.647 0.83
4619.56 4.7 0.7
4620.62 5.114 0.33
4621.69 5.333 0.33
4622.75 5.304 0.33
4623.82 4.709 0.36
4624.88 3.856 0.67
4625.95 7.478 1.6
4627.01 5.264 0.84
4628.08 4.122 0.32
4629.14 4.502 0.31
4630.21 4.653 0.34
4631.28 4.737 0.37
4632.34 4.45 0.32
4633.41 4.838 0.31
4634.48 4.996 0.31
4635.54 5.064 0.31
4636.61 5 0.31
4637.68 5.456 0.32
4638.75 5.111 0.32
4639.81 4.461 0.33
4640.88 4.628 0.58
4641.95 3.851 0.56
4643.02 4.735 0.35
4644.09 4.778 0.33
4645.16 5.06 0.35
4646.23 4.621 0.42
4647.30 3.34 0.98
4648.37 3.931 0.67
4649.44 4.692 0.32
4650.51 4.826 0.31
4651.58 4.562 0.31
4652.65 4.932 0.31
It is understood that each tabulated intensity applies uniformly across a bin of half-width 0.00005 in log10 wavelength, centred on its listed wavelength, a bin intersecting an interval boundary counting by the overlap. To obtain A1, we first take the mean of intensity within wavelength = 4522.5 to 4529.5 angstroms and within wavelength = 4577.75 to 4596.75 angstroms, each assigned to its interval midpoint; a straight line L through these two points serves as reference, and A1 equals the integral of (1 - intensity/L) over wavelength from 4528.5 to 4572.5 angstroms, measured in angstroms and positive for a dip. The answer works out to -1.3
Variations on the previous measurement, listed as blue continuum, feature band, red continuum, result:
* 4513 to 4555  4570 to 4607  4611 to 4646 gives 1.9 angstroms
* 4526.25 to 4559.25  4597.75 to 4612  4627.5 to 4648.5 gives 0.1 angstroms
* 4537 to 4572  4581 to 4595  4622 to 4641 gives 0.0 angstroms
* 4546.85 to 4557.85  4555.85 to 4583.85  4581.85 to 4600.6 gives 0.8 angstroms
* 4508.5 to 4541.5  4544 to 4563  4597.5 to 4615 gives 0.7 angstroms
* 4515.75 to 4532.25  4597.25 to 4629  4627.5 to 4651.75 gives -1.3 angstroms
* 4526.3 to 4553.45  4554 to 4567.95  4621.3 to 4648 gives 0.7 angstroms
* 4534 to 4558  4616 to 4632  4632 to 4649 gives -1.1 angstroms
